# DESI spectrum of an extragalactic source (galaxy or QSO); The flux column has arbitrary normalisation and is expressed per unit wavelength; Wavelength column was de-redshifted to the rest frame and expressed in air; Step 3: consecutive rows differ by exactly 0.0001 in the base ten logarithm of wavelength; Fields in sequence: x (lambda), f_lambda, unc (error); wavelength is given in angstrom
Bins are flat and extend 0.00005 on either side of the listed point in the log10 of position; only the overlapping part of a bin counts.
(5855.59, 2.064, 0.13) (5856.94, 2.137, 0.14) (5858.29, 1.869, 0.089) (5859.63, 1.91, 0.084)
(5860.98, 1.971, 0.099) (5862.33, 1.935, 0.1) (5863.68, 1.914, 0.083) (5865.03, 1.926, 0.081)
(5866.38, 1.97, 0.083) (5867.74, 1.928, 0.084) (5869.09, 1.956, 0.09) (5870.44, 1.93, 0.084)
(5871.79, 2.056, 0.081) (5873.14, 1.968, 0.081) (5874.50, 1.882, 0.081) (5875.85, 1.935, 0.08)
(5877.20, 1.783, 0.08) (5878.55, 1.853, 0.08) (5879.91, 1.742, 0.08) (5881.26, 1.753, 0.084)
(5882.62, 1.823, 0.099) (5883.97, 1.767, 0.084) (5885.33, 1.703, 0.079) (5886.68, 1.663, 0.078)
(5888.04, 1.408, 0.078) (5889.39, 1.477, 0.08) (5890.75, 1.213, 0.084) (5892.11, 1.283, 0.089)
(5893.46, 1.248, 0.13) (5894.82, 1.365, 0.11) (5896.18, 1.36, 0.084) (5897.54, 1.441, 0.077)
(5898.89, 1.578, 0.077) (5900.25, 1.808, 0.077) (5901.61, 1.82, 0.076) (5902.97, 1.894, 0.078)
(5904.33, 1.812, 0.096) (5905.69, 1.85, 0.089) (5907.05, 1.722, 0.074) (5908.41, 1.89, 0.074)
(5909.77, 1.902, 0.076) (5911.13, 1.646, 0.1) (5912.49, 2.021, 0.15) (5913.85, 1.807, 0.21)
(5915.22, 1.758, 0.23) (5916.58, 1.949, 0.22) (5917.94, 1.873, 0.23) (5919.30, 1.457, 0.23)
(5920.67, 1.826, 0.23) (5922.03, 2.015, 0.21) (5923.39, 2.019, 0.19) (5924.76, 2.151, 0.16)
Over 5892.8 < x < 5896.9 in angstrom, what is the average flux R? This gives 1.32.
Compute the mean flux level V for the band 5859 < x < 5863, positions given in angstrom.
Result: 1.94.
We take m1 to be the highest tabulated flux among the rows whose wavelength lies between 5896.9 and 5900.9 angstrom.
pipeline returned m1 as 1.808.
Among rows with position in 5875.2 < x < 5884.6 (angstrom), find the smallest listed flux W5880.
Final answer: 1.742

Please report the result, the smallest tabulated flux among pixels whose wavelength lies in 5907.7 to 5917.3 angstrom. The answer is 1.646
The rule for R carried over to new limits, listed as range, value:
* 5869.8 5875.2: 1.96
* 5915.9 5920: 1.76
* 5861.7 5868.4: 1.93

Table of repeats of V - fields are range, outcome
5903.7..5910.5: 1.83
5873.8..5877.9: 1.87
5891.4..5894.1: 1.27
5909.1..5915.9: 1.83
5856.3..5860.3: 1.97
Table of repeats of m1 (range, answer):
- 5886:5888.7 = 1.663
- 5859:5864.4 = 1.971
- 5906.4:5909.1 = 1.89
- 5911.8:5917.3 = 2.021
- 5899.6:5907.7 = 1.894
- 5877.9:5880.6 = 1.853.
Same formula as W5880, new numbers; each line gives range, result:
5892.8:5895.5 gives 1.248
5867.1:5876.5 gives 1.882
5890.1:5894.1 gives 1.213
